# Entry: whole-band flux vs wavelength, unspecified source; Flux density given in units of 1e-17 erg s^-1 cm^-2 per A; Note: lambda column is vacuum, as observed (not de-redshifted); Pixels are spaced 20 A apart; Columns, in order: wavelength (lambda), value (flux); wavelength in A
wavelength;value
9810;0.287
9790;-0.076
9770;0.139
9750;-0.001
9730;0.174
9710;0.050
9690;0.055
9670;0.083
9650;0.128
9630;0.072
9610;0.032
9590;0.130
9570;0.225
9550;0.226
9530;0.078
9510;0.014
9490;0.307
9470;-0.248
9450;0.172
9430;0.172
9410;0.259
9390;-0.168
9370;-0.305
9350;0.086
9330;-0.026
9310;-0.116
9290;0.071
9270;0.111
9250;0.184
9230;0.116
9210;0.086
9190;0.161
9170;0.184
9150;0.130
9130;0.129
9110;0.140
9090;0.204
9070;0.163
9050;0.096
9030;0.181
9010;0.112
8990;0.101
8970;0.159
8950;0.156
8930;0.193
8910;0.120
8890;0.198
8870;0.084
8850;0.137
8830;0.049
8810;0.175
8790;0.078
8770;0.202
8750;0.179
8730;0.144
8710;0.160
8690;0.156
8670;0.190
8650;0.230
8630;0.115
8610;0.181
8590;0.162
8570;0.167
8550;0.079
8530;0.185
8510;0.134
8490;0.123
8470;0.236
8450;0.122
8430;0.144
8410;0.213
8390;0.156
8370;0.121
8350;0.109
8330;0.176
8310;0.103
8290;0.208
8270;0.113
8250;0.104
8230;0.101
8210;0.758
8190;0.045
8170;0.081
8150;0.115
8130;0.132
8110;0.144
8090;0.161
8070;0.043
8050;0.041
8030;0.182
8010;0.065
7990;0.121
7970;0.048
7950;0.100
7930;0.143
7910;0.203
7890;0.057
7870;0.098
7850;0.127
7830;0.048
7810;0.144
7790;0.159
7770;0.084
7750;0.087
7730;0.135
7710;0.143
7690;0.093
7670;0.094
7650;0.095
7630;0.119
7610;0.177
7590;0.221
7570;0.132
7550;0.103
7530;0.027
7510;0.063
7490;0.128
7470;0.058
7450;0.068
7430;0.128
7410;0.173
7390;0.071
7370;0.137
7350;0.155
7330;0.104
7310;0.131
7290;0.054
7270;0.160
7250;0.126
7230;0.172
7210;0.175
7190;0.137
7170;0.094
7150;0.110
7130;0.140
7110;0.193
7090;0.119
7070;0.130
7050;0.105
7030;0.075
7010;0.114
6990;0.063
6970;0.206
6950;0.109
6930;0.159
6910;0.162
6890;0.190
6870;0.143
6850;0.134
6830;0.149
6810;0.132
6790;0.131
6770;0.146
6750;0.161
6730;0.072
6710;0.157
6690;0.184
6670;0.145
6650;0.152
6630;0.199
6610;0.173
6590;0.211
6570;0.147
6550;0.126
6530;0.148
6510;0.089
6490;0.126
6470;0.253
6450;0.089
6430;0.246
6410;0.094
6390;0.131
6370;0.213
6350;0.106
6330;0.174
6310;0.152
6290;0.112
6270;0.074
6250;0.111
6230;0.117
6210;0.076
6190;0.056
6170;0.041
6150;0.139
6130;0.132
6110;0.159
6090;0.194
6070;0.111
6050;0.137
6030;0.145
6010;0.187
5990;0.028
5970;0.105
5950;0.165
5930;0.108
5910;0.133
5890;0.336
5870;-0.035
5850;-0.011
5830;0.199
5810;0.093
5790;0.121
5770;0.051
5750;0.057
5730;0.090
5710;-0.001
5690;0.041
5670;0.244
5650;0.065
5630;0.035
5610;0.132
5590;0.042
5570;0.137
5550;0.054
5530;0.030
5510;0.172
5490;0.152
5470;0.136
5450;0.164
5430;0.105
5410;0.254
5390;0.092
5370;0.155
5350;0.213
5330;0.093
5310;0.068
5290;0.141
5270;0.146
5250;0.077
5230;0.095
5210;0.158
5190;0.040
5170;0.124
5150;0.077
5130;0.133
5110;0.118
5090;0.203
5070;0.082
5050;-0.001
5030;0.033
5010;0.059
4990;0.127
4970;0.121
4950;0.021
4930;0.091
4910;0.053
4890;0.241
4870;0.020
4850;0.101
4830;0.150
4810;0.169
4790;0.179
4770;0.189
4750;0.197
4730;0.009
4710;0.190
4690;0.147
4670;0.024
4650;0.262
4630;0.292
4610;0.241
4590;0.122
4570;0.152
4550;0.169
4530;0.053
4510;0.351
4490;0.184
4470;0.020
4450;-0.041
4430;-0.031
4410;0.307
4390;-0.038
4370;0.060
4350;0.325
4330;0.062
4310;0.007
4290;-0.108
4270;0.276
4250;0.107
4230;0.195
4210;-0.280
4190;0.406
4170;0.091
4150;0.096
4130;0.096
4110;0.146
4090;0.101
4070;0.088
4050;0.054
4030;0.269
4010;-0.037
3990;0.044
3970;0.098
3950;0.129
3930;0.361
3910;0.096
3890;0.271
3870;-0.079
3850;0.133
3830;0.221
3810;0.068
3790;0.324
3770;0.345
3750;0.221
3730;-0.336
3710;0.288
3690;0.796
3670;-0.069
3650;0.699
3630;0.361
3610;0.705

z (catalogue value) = 1.20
